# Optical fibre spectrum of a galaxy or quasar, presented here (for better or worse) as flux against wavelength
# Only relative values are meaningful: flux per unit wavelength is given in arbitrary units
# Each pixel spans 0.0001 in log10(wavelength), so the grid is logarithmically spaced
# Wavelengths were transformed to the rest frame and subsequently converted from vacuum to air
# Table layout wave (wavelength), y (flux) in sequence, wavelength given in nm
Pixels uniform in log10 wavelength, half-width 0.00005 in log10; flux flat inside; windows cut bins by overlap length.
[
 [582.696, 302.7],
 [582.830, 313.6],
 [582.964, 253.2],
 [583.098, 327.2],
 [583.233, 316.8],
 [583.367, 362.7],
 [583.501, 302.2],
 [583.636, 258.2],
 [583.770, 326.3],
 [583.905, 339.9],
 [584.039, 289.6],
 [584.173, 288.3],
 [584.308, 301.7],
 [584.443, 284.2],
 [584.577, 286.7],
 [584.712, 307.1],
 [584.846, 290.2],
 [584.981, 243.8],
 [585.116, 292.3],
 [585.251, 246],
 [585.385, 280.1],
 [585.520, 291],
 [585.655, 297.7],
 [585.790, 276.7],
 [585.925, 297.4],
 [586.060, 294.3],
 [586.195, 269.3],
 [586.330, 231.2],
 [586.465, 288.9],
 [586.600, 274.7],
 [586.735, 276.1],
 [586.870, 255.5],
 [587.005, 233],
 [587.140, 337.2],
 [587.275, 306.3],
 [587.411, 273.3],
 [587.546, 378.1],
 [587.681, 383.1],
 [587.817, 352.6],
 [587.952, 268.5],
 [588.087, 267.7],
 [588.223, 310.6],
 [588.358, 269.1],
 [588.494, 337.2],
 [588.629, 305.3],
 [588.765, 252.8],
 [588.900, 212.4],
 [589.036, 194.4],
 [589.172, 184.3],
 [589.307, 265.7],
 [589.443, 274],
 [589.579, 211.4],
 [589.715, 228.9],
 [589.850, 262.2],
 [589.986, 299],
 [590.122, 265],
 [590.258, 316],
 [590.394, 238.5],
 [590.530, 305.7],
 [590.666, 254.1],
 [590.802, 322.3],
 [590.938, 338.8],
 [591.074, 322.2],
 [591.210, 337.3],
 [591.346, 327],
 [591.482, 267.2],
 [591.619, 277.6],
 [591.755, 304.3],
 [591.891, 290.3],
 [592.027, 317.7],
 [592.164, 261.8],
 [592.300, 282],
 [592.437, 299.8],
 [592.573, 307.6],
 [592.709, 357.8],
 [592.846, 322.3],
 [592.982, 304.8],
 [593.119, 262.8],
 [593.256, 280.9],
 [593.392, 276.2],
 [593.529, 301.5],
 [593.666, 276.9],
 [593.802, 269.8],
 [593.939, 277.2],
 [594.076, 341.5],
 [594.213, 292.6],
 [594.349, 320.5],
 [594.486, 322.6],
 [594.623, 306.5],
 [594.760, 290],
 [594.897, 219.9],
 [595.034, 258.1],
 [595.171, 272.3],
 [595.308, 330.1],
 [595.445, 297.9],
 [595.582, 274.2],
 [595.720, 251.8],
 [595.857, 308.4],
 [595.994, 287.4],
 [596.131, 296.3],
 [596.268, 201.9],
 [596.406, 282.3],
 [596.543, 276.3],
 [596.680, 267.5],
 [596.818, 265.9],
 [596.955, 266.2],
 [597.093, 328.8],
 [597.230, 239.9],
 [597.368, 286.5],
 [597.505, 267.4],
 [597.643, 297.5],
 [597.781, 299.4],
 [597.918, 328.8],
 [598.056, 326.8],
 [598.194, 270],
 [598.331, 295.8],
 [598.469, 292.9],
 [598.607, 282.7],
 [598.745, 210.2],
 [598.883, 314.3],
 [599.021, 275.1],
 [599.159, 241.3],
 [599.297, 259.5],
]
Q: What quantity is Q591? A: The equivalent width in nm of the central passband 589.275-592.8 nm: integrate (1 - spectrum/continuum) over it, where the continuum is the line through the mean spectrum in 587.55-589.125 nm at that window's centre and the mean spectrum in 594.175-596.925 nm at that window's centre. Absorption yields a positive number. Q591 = -0.05 nm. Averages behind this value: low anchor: 289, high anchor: 281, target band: 290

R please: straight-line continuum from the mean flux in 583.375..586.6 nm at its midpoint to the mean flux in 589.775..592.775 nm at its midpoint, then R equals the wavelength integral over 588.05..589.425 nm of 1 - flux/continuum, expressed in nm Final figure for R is 0.16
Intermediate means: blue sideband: 287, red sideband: 298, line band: 260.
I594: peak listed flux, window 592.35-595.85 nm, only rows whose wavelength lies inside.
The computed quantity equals 357.8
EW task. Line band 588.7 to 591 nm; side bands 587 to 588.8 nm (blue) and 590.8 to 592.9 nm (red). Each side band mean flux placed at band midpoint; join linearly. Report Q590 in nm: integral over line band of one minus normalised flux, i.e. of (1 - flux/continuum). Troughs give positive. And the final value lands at 0.36 nm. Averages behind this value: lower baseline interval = 309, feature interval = 260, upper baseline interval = 308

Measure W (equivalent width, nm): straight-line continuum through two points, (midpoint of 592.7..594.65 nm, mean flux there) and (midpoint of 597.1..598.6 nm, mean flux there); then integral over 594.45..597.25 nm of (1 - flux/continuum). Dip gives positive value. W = 0.160 nm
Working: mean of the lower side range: 299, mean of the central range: 278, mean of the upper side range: 292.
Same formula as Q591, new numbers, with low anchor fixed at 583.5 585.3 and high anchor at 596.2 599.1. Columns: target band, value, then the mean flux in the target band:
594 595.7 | -0.07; 292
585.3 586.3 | 0.02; 284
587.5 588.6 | -0.12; 319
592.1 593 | -0.07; 306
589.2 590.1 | 0.10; 254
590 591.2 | -0.05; 298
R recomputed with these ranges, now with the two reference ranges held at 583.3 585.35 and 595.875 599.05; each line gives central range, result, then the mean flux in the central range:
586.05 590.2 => 0.21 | 276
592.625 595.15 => -0.07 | 293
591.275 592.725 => -0.05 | 297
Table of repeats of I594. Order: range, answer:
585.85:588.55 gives 383.1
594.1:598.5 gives 330.1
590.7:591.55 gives 338.8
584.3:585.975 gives 307.1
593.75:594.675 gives 341.5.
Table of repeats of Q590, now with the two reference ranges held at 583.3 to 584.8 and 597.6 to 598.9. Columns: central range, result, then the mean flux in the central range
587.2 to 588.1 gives -0.06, 322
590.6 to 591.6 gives -0.04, 308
